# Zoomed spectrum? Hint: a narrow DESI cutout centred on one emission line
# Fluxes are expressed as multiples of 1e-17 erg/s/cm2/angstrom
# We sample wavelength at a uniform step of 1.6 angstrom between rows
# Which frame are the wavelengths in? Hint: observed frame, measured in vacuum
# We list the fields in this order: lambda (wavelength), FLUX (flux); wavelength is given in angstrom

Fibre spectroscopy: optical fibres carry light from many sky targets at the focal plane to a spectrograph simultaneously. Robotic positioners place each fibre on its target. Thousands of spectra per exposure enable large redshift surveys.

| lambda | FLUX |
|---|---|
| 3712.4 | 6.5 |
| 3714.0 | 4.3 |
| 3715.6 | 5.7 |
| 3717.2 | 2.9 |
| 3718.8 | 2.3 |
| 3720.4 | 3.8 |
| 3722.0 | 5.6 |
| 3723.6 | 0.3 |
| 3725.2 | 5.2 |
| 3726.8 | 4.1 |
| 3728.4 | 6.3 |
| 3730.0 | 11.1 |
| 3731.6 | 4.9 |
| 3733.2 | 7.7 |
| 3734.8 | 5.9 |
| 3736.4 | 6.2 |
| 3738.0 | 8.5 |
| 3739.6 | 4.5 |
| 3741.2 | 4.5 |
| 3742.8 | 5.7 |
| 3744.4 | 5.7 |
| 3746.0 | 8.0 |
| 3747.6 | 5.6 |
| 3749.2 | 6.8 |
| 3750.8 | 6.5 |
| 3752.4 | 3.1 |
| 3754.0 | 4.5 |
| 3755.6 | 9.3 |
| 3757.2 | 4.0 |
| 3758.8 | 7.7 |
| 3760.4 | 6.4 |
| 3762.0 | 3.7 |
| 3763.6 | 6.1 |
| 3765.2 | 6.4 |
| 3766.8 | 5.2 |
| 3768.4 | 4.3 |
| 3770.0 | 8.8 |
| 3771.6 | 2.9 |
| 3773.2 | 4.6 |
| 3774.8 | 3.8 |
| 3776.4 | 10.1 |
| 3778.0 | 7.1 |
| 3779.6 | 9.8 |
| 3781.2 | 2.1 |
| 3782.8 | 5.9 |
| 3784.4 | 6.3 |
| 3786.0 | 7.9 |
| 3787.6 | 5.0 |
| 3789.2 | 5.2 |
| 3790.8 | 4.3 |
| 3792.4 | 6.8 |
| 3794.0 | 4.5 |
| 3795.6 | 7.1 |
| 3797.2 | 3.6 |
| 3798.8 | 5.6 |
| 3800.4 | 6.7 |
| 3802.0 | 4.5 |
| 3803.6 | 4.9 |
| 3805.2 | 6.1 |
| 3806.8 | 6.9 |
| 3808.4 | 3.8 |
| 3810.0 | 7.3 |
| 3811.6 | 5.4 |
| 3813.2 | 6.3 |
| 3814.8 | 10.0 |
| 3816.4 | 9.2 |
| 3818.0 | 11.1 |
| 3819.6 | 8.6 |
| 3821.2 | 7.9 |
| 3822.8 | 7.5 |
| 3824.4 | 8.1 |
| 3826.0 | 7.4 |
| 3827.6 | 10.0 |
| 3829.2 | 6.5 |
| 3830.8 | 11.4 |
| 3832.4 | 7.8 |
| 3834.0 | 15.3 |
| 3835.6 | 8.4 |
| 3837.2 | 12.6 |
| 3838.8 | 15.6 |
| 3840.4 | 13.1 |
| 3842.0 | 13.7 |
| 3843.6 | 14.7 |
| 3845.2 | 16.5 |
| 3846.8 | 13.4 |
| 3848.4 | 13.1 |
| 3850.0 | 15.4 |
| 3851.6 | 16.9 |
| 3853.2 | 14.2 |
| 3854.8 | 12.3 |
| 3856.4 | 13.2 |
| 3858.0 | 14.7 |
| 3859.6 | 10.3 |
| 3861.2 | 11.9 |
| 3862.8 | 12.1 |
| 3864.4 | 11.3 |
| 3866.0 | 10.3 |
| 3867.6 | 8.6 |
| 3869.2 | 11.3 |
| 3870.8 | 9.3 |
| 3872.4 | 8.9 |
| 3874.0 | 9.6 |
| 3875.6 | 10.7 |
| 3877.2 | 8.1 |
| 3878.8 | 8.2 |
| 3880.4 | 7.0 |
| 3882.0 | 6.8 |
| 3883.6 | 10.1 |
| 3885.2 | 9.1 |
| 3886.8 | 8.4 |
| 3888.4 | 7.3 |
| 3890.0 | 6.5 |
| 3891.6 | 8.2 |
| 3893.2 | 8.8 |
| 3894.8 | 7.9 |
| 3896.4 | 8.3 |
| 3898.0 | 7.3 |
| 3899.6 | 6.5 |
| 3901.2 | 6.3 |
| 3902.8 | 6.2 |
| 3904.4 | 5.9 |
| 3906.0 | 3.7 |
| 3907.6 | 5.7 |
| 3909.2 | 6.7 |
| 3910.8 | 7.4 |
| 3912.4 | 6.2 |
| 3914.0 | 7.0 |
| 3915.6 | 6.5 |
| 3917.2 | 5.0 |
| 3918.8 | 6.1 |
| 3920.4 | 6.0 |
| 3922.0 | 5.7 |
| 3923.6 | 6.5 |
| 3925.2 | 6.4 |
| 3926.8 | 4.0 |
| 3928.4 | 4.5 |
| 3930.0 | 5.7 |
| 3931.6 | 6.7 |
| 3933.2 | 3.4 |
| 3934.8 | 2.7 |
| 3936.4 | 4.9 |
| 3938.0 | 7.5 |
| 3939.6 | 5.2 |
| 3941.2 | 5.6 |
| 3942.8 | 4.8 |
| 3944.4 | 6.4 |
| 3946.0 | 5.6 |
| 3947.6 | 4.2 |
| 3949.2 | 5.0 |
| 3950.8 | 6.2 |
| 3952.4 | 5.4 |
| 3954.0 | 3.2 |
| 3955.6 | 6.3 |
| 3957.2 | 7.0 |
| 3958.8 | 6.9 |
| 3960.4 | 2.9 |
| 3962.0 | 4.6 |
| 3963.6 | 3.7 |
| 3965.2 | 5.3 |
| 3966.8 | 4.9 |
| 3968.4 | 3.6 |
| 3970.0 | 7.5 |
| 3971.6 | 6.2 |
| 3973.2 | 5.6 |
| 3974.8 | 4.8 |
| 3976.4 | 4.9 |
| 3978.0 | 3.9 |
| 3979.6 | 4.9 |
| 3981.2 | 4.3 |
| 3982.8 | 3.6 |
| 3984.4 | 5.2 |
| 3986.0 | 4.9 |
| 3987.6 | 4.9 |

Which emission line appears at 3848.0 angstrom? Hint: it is Mg II 2798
